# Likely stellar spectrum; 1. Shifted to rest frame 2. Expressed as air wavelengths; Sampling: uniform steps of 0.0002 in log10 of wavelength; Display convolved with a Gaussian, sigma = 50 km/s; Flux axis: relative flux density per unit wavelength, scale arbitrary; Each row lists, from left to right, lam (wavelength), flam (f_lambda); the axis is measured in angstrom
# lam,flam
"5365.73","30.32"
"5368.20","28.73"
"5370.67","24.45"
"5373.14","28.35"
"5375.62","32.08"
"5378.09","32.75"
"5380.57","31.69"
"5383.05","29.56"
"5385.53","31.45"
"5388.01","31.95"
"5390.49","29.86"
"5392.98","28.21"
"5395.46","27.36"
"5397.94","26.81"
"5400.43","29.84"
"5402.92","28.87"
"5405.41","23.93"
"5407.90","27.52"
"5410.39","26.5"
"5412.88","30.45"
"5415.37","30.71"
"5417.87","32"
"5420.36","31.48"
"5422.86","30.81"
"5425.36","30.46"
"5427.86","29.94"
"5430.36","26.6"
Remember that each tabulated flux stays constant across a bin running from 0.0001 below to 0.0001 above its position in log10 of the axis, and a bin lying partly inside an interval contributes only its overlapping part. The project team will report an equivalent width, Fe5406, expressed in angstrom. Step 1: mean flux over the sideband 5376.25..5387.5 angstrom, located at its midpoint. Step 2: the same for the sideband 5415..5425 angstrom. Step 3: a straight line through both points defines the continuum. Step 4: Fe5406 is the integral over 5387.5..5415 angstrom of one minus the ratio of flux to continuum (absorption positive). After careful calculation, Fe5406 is 2.68 angstrom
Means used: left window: 31.4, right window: 31.2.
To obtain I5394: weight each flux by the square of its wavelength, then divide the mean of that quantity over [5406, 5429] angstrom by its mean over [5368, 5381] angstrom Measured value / 1.0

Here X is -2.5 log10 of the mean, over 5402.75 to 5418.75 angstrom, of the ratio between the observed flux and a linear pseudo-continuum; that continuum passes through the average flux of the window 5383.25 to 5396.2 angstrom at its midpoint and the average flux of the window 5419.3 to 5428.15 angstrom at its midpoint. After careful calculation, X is 0.07 mag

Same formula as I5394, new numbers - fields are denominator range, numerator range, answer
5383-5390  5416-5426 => 1.02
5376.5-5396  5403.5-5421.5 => 0.96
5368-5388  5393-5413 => 0.92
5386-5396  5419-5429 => 1.05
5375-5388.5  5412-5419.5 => 1.00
